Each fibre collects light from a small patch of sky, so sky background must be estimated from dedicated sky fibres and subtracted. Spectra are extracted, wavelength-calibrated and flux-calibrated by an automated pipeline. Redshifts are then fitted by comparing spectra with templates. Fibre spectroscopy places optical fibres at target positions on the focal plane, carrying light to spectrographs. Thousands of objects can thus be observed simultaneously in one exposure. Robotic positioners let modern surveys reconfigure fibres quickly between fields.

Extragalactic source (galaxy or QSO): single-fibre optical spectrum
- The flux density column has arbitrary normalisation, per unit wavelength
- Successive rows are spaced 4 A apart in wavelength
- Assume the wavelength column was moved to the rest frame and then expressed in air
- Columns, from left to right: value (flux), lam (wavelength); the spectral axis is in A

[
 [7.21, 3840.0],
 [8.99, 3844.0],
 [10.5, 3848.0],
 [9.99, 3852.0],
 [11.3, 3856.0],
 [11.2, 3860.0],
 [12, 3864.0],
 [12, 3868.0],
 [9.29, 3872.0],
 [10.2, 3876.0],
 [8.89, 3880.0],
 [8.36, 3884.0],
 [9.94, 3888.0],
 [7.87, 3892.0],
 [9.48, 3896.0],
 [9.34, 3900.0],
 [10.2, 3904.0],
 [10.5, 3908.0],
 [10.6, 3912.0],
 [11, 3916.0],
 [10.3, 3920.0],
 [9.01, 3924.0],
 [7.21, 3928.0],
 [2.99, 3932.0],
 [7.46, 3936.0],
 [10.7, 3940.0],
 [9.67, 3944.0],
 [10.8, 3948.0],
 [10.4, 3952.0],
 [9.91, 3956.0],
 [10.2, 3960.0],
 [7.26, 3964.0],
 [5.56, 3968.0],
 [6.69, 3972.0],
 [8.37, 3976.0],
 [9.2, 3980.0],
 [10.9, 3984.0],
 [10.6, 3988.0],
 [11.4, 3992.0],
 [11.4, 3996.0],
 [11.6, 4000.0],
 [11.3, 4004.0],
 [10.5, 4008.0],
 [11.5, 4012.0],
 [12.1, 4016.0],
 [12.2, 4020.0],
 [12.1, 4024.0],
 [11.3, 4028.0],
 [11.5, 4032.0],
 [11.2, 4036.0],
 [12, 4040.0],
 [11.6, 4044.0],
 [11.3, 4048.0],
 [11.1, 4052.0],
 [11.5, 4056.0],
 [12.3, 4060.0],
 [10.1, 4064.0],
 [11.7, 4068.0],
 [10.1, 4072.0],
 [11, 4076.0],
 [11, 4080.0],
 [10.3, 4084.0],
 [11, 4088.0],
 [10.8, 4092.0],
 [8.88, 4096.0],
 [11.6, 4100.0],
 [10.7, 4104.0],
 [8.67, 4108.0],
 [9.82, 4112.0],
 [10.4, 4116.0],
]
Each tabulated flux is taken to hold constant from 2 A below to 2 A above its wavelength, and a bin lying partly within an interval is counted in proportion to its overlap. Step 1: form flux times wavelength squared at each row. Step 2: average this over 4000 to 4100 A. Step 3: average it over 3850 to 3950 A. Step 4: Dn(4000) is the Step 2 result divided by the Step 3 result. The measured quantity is 1.3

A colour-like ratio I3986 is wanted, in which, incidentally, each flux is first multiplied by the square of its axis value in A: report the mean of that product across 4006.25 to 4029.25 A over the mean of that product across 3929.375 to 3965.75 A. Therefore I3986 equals 1.4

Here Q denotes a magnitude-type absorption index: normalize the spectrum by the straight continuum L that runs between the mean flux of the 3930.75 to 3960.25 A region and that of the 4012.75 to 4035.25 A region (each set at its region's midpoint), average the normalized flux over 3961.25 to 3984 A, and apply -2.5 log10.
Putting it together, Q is 0.27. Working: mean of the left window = 9.1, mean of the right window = 11.8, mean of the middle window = 7.81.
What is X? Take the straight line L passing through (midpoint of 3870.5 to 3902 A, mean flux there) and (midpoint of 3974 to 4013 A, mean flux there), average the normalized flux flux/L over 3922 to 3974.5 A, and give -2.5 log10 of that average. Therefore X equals 0.21 mag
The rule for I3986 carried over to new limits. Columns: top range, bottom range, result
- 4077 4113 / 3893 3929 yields 1.16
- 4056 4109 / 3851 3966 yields 1.22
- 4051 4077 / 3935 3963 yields 1.19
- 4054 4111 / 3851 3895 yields 1.18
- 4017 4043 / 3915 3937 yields 1.57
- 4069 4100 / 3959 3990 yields 1.30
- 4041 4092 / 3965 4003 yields 1.21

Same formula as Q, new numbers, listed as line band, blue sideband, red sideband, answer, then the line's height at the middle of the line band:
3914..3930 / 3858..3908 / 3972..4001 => 0.07 mag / 10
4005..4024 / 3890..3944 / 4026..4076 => -0.09 mag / 10.7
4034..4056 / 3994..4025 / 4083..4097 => -0.04 mag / 11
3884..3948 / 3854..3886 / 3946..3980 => 0.05 mag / 9.55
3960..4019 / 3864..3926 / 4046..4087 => 0.06 mag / 10.5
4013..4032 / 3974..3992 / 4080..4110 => -0.18 mag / 10.1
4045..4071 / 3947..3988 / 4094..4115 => -0.17 mag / 9.62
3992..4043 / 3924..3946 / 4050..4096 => -0.20 mag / 9.63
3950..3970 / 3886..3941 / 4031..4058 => 0.14 mag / 9.88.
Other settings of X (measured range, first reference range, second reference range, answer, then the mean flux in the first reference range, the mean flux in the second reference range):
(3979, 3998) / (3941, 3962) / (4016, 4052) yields 0.01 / 10.2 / 11.6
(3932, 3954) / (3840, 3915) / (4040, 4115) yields 0.12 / 9.97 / 10.8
